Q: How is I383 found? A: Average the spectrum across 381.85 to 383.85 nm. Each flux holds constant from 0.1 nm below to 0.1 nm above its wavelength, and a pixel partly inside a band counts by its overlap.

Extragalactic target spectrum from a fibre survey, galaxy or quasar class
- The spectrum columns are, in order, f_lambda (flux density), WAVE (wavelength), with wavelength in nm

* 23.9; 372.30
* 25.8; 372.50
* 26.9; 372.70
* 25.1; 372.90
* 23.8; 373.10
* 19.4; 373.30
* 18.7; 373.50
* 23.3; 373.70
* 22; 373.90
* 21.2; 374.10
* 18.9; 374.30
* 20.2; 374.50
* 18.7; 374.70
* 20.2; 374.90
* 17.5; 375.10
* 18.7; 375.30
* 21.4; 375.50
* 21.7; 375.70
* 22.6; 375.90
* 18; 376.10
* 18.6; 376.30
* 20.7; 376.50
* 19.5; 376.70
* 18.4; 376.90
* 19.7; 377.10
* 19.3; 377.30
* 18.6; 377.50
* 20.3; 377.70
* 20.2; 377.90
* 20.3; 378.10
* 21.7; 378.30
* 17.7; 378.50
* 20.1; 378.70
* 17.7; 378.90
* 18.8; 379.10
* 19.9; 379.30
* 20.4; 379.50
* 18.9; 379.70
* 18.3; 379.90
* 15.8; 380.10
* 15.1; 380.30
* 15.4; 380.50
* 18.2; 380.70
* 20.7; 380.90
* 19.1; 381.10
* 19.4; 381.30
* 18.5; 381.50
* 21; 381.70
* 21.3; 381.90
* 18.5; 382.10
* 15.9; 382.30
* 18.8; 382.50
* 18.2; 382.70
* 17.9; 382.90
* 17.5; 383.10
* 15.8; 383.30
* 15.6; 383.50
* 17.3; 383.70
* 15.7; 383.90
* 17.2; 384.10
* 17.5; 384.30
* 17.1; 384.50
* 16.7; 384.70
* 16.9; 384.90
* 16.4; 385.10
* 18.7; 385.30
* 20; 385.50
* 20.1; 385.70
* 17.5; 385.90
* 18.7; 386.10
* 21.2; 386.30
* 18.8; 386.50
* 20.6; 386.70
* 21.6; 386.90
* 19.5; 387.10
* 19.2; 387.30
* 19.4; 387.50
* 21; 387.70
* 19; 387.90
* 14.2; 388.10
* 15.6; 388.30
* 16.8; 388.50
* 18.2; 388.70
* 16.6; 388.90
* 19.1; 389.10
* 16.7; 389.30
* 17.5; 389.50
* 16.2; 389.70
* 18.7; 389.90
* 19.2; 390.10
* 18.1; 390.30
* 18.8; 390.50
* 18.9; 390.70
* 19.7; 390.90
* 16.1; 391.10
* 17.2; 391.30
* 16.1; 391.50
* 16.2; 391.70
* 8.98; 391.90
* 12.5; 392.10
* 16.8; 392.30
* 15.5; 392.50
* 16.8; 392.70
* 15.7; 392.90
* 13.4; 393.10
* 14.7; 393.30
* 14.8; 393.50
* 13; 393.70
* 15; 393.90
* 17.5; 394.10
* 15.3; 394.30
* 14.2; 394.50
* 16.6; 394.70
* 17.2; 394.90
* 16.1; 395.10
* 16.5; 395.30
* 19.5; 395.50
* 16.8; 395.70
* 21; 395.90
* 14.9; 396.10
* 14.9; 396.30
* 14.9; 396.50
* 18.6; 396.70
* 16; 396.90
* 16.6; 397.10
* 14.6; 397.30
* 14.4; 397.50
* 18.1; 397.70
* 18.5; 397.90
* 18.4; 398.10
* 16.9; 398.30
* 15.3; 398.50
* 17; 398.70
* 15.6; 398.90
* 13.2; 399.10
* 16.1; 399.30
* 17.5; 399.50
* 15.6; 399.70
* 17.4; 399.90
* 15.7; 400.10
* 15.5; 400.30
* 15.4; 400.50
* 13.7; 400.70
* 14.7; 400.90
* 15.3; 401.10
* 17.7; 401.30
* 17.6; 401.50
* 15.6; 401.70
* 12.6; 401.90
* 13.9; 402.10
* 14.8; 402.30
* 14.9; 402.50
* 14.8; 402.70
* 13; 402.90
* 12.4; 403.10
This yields 17.5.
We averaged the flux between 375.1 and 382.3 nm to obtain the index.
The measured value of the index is 19.2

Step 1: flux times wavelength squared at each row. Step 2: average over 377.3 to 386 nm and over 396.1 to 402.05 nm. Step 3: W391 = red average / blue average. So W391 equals 0.95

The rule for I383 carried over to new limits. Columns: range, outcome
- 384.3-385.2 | 16.9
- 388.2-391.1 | 17.8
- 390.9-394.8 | 15.2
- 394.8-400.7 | 16.4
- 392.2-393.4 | 15.5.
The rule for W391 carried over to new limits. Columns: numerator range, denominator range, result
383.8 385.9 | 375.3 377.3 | 0.92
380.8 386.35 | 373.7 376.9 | 0.95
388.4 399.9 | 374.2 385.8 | 0.95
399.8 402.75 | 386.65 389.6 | 0.89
